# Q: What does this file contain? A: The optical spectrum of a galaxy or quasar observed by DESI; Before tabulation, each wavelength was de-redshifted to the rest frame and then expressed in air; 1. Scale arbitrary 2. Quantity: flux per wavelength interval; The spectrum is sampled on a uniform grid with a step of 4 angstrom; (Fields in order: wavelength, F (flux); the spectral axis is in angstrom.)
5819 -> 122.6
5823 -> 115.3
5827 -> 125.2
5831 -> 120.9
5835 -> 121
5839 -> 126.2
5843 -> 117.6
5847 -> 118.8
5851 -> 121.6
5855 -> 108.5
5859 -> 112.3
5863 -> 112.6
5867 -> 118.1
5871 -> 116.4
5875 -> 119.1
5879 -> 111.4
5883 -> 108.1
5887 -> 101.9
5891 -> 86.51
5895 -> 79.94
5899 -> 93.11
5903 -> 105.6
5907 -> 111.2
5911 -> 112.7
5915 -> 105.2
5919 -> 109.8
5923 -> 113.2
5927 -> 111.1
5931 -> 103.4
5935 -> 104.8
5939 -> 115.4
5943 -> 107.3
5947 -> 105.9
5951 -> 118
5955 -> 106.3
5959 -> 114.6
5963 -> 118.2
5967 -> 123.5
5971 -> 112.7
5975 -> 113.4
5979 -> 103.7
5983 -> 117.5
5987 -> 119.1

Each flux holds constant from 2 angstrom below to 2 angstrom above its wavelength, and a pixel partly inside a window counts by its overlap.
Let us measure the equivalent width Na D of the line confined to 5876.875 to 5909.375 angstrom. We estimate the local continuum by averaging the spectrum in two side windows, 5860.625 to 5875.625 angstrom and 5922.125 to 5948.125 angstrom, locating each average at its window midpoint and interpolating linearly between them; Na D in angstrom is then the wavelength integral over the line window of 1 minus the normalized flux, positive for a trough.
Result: 3.9 angstrom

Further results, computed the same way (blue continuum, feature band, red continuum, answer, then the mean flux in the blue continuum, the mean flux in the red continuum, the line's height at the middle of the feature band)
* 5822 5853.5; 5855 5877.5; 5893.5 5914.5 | -0.5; 121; 101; 112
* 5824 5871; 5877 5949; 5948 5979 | 6.9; 118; 114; 116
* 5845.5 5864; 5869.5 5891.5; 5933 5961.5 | 1.0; 115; 110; 114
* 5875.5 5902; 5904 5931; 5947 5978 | -1.4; 98.4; 114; 105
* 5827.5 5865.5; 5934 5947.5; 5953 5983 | 0.7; 118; 113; 115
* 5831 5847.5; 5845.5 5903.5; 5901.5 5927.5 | 4.2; 121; 110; 116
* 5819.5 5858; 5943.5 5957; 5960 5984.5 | 0.7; 119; 115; 116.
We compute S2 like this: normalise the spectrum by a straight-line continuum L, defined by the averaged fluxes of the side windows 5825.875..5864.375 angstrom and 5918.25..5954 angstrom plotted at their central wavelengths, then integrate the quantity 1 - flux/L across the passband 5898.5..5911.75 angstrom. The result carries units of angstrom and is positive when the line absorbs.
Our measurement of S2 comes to 0.7 angstrom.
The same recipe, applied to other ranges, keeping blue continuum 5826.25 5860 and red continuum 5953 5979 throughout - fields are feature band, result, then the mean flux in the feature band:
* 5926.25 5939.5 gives 0.9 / 108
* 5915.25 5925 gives 0.5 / 110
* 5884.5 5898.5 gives 3.2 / 90.5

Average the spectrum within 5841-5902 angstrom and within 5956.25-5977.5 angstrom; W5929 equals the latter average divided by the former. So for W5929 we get 1.1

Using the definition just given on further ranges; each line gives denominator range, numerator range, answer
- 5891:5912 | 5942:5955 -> 1.12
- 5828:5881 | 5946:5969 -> 0.98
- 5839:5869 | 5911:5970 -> 0.96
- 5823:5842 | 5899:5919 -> 0.88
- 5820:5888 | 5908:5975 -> 0.96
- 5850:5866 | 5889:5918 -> 0.88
